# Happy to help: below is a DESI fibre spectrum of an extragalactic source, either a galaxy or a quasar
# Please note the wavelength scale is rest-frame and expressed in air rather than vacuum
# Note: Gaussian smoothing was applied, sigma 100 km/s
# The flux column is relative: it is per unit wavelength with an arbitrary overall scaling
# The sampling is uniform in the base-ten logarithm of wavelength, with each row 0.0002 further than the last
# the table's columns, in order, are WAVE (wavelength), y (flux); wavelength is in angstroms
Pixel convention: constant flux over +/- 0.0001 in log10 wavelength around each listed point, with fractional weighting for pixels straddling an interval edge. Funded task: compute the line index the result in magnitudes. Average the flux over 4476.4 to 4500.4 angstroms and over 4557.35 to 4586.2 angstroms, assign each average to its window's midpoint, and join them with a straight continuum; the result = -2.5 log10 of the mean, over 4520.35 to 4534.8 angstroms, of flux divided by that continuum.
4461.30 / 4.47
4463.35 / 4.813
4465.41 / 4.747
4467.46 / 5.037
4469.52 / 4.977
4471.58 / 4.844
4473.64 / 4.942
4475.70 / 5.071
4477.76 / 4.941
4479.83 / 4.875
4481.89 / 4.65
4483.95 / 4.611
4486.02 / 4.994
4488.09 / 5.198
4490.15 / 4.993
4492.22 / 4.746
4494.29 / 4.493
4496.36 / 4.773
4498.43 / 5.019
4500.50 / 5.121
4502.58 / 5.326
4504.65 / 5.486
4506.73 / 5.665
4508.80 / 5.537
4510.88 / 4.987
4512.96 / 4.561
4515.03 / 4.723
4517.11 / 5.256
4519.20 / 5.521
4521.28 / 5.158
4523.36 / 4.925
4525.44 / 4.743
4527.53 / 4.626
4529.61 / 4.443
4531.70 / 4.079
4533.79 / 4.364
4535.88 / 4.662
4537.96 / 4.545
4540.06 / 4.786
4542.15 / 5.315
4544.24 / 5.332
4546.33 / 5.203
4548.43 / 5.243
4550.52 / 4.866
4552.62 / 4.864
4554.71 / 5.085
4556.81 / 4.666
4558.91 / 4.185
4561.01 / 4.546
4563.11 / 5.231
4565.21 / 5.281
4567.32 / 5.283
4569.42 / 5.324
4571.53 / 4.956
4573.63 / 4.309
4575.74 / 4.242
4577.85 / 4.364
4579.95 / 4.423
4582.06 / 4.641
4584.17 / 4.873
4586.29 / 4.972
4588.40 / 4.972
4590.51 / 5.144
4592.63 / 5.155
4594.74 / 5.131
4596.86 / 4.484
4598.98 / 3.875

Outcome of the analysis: 0.04 mag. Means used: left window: 4.86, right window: 4.75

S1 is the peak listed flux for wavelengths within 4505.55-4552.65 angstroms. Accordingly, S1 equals 5.665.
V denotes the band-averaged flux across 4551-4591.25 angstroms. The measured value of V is 4.81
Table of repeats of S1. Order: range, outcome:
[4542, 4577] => 5.332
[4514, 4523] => 5.521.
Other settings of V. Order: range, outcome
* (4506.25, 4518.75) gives 5.12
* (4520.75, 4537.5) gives 4.61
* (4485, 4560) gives 4.93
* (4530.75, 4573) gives 4.89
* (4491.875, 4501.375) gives 4.83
